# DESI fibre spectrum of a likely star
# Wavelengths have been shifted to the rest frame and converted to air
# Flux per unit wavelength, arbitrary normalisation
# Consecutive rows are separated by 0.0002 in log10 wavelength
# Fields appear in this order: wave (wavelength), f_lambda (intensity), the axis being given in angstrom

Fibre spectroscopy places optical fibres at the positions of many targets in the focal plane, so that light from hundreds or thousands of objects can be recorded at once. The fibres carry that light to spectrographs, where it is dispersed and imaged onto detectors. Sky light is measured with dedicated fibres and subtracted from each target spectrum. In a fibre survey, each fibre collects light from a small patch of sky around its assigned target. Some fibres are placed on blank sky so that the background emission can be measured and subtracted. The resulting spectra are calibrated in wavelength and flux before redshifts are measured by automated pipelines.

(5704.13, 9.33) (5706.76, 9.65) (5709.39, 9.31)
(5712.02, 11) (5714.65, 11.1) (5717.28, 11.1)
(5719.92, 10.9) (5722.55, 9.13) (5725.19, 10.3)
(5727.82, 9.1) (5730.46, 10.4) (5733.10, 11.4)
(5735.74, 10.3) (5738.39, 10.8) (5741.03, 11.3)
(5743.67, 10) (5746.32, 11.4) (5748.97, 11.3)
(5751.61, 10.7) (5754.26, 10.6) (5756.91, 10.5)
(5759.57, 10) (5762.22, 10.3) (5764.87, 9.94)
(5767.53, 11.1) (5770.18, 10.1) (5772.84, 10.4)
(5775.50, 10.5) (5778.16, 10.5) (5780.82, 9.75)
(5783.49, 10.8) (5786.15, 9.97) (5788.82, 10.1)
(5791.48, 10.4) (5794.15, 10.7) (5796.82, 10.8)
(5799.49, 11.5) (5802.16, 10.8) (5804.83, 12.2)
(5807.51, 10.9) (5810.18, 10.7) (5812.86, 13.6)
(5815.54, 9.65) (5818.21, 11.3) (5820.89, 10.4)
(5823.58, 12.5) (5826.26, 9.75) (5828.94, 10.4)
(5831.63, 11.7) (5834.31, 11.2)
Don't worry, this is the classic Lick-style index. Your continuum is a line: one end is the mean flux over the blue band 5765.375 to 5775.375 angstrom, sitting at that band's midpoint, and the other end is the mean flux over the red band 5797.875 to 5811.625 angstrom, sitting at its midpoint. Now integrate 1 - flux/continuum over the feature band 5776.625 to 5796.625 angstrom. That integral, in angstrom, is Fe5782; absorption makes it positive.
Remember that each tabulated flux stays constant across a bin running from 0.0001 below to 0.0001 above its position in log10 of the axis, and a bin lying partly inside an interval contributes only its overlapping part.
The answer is 0.9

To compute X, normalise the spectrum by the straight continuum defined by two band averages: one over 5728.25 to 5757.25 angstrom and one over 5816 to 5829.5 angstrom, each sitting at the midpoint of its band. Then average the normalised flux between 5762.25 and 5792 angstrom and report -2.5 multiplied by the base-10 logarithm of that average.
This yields 0.05 mag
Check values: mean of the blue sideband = 10.7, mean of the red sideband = 10.8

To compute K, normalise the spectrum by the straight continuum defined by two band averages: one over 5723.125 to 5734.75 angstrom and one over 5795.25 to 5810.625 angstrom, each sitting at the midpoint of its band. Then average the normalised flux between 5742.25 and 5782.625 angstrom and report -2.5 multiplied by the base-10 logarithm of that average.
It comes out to 0.02 mag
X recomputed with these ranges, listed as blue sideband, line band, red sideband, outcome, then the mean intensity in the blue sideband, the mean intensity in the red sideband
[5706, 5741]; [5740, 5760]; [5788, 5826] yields -0.01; 10.4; 11.1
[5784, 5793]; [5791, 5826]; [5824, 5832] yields -0.07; 10.2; 10.7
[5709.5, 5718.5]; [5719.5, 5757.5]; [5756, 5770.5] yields 0.00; 10.8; 10.3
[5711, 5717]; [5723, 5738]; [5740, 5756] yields 0.07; 11.1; 10.9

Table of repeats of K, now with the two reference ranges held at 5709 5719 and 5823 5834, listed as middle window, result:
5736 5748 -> 0.00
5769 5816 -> 0.02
